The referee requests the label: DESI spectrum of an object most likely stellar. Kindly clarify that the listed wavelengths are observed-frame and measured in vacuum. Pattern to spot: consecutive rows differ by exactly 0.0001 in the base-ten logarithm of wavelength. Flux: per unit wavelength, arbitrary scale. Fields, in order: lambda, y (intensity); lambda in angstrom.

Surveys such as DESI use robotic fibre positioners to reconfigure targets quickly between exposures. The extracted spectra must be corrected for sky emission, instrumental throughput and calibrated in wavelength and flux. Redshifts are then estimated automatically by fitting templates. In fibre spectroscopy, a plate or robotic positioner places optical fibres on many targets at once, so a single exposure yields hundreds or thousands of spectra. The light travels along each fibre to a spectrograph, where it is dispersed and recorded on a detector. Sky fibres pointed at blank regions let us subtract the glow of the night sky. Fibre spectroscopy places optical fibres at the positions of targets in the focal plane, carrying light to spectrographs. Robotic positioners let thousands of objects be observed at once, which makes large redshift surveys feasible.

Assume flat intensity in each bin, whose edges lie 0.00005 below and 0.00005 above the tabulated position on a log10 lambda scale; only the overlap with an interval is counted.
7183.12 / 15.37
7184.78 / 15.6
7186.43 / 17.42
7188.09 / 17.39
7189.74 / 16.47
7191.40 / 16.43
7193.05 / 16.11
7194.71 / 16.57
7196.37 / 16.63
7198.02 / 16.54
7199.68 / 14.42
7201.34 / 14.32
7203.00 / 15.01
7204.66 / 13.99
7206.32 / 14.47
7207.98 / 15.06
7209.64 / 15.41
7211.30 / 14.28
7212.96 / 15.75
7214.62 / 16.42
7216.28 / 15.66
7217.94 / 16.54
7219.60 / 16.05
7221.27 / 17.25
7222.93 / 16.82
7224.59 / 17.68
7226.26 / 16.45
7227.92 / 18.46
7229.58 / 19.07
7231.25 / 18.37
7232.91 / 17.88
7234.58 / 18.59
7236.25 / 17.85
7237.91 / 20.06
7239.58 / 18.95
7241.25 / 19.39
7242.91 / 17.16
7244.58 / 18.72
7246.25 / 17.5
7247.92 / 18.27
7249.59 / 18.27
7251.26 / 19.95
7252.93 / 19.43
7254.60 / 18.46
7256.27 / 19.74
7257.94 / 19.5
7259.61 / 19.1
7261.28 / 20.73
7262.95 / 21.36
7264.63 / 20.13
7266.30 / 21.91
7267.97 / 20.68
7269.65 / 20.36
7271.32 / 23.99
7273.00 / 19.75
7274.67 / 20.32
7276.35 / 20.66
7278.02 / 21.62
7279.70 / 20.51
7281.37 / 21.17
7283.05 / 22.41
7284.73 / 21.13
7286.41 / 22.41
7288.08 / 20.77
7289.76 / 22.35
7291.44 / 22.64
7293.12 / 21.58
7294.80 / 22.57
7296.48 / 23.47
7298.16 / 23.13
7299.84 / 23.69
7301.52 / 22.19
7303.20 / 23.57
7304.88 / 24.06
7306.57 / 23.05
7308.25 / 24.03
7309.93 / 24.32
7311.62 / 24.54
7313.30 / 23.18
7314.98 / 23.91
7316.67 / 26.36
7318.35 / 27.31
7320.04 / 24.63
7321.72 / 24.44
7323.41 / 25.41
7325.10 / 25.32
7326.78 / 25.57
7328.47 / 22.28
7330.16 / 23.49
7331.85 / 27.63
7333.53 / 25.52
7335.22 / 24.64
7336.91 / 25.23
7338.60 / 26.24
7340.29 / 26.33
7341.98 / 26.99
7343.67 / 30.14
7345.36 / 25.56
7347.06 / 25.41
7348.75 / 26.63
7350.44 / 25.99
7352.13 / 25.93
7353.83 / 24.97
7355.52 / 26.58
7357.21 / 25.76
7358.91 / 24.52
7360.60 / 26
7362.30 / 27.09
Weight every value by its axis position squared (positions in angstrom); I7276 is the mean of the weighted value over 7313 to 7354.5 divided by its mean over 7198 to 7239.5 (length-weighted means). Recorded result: 1.60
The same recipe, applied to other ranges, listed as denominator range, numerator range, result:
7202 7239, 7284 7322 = 1.44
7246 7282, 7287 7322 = 1.18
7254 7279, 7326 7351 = 1.28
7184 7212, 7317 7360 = 1.71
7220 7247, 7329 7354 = 1.48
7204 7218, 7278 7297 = 1.47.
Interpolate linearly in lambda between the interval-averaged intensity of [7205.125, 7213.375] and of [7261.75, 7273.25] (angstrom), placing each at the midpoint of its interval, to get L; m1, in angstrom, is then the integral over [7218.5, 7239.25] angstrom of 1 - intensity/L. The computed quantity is -1.0 angstrom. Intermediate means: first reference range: 14.9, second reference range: 21.2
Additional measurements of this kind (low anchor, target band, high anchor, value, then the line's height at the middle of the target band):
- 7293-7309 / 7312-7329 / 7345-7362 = -0.51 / 24.2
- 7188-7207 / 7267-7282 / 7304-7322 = 0.38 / 21.6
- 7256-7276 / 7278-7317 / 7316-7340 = 0.32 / 23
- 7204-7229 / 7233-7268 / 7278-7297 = -0.77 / 18.8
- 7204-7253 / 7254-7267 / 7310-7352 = -0.16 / 19.9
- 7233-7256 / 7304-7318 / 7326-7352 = -0.33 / 23.7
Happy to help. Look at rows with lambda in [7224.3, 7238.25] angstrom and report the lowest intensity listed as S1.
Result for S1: 16.45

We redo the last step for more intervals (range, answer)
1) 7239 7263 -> 17.16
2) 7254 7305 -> 18.46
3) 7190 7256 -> 13.99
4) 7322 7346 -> 22.28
